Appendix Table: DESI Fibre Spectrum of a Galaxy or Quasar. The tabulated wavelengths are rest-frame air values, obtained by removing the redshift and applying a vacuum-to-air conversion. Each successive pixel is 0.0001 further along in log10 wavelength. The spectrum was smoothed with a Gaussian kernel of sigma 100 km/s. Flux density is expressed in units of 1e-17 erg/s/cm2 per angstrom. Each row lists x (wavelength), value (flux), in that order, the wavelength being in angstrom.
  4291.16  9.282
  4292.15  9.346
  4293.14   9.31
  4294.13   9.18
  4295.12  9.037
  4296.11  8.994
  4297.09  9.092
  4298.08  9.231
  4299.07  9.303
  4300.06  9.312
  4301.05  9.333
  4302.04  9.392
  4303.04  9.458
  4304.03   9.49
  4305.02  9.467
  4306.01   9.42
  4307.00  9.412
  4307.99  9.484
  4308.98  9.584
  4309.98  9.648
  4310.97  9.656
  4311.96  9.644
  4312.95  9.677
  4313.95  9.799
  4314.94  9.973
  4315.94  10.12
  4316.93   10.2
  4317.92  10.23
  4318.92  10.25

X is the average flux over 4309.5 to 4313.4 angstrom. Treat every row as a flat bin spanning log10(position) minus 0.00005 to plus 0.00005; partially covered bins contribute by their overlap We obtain 9.68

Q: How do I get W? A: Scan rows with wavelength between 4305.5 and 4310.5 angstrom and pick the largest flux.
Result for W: 9.648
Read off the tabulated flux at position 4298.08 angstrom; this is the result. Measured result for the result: 9.231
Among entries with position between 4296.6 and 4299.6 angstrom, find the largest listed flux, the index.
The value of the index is 9.303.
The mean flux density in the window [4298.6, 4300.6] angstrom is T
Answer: 9.31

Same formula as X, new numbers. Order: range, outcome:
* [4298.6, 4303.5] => 9.34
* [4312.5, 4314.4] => 9.7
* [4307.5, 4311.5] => 9.59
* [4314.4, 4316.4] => 10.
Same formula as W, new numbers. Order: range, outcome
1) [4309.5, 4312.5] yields 9.656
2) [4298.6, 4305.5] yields 9.49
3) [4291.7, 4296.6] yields 9.346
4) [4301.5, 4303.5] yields 9.458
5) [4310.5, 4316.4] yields 10.12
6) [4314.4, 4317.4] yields 10.2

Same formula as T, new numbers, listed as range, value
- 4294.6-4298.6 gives 9.11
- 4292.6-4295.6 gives 9.17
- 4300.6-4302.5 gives 9.36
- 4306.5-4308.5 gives 9.48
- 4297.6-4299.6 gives 9.27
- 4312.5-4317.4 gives 9.94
